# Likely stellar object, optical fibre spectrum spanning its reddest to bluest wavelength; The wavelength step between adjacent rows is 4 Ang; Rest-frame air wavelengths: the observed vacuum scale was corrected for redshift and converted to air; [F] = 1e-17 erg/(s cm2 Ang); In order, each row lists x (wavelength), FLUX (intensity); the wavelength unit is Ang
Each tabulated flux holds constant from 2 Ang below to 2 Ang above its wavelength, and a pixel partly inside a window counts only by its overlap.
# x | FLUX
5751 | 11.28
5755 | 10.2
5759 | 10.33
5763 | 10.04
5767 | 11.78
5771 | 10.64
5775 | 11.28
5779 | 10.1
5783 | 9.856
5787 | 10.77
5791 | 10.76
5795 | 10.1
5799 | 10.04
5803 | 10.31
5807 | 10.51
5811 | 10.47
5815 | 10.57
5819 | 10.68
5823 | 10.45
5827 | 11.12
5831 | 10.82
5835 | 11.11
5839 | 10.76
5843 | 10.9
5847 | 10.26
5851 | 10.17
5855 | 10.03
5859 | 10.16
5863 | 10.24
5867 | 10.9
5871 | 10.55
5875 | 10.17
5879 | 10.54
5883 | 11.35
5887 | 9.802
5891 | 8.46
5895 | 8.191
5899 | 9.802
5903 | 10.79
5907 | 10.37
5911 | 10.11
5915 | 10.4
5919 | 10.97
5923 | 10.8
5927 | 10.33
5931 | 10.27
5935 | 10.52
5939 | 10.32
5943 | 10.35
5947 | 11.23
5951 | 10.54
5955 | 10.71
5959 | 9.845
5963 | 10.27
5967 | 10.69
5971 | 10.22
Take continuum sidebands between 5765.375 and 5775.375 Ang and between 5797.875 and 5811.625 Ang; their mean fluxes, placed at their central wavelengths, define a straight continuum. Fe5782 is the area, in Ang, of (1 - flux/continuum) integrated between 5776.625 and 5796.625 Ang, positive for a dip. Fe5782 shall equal 0.8 Ang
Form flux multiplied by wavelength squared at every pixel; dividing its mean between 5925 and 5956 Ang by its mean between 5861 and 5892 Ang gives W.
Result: 1.04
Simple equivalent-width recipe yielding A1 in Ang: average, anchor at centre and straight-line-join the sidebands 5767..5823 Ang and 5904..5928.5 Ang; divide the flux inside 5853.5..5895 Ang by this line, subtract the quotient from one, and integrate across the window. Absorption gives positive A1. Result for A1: 1.5 Ang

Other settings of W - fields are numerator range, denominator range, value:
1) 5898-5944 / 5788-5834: 1.03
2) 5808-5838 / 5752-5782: 1.03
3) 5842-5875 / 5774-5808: 1.02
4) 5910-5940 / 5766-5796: 1.03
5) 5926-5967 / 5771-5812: 1.06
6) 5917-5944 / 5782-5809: 1.06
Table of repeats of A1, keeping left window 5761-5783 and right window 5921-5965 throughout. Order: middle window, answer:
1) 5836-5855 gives 0.16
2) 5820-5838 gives -0.41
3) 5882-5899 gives 1.87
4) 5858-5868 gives 0.15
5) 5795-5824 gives 0.62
